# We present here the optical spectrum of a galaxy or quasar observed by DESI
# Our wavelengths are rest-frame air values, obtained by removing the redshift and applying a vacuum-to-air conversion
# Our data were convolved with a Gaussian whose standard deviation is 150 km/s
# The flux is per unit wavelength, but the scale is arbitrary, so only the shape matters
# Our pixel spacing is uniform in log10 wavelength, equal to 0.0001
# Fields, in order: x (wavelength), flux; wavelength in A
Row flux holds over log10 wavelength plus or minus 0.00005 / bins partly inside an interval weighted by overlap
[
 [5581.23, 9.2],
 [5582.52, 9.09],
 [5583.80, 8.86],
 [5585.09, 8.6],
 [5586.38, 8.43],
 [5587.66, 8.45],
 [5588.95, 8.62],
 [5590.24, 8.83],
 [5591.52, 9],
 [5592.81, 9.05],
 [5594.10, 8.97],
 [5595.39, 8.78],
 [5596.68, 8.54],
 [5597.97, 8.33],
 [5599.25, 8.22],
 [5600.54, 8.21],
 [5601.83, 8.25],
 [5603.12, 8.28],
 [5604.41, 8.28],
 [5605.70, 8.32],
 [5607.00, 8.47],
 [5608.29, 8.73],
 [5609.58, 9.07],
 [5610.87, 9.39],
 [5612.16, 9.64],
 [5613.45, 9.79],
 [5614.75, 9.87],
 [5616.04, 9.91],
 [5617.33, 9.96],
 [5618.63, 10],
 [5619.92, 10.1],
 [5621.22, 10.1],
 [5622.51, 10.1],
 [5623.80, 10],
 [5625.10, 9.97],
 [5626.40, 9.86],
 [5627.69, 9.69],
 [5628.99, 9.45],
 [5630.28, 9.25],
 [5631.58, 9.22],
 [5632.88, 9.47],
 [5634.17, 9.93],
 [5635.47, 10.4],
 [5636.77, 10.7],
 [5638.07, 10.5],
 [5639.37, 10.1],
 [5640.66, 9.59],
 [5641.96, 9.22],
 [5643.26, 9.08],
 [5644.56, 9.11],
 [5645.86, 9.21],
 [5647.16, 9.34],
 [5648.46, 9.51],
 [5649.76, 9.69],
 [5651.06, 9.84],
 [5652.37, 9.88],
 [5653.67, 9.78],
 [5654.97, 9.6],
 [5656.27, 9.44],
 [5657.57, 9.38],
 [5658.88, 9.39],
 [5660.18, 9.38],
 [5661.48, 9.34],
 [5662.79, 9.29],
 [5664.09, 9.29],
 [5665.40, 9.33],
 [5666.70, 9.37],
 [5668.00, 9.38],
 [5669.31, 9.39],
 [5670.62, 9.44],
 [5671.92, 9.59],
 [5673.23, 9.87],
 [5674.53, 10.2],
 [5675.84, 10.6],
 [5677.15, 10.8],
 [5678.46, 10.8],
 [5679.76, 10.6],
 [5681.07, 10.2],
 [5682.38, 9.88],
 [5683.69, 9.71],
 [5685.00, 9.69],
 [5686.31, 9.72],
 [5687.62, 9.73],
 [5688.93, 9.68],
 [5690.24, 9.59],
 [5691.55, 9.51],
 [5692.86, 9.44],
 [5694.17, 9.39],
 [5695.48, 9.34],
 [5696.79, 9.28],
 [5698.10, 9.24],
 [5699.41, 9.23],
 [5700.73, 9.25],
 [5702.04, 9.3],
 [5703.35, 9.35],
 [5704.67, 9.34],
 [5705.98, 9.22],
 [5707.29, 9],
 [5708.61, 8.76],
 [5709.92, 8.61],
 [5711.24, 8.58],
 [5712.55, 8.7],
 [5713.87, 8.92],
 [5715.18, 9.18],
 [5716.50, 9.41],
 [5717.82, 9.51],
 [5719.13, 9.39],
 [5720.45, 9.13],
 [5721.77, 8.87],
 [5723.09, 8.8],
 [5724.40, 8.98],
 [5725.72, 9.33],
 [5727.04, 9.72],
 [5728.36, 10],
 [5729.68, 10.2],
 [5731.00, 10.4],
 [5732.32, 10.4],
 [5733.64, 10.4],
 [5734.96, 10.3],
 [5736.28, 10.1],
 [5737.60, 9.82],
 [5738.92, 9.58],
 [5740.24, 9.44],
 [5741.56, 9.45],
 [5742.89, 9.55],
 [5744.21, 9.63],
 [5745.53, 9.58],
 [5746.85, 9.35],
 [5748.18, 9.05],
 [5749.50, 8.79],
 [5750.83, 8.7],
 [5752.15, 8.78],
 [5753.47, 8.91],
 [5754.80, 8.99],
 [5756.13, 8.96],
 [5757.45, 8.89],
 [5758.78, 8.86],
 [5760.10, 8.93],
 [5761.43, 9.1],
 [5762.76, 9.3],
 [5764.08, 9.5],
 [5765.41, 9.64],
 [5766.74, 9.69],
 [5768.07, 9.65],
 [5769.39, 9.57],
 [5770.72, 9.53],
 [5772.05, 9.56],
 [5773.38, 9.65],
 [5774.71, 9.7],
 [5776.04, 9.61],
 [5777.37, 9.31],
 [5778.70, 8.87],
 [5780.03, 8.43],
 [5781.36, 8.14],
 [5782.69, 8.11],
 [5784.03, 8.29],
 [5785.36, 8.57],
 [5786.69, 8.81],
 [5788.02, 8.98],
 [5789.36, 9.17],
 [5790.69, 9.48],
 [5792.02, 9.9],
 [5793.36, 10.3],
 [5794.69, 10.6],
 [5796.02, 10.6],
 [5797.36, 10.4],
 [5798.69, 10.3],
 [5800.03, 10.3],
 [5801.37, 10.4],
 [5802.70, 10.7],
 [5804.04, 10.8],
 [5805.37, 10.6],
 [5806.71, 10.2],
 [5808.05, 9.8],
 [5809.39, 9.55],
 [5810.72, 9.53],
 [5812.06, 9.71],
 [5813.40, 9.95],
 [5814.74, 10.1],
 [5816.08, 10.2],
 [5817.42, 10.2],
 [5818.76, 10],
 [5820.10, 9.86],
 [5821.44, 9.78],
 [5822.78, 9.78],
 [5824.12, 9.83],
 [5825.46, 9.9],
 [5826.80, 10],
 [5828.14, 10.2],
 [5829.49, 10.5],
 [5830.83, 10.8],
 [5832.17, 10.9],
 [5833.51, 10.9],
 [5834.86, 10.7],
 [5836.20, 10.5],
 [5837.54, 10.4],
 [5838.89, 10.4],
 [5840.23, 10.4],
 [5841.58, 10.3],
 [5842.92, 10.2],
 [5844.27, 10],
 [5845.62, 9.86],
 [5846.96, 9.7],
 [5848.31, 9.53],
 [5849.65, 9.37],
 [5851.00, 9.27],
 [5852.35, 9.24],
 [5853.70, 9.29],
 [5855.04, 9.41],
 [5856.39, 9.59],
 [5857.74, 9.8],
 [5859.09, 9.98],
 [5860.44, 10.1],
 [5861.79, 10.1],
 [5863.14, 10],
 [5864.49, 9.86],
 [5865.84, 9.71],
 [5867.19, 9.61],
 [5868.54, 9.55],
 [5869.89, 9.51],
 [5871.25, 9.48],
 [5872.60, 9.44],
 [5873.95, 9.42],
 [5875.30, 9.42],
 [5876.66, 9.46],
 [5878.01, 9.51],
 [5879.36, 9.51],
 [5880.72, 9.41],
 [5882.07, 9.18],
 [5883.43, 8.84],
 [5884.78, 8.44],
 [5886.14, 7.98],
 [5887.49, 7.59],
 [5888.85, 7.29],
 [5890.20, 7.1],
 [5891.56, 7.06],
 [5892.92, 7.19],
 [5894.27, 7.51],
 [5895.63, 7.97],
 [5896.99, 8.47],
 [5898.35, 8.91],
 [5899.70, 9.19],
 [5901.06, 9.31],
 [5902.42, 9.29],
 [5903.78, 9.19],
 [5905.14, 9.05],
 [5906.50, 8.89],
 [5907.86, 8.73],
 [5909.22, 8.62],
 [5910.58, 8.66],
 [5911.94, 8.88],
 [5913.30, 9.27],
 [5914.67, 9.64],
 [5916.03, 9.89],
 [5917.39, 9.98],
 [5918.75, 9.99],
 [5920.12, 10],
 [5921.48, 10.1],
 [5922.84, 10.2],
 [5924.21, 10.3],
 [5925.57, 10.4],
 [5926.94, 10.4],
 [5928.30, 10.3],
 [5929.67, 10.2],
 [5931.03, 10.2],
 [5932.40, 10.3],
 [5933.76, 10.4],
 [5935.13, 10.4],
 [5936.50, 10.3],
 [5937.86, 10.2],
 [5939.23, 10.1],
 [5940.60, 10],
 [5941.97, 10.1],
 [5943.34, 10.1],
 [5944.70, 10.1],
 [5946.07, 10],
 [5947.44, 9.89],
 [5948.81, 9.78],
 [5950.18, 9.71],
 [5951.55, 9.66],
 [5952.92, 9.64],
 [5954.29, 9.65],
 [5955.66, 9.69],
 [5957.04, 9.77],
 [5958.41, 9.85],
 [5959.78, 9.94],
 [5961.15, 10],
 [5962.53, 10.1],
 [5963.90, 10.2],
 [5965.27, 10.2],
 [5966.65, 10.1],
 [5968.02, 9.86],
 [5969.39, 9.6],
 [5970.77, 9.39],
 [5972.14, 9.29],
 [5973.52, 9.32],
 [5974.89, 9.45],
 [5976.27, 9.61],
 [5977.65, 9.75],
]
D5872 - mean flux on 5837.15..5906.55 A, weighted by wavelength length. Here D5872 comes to 9.21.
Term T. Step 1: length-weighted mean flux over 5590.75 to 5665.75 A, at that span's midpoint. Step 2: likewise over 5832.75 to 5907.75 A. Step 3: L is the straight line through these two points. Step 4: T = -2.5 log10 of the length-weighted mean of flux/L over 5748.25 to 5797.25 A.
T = 0.01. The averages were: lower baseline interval 9.39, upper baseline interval 9.29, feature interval 9.23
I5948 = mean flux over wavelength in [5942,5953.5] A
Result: 9.88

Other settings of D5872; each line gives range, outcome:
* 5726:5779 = 9.49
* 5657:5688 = 9.76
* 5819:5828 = 9.89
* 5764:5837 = 9.82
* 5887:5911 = 8.34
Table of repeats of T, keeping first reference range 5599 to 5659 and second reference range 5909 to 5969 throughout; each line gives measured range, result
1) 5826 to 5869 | -0.02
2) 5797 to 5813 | -0.05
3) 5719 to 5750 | 0.00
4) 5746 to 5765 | 0.08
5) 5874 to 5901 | 0.17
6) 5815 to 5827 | -0.02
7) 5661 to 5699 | -0.02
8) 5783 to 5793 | 0.08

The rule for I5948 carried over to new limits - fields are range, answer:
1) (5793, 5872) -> 10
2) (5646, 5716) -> 9.51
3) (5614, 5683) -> 9.76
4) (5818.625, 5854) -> 10.1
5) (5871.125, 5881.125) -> 9.46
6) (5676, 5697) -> 9.86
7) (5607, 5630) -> 9.7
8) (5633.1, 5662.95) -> 9.64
